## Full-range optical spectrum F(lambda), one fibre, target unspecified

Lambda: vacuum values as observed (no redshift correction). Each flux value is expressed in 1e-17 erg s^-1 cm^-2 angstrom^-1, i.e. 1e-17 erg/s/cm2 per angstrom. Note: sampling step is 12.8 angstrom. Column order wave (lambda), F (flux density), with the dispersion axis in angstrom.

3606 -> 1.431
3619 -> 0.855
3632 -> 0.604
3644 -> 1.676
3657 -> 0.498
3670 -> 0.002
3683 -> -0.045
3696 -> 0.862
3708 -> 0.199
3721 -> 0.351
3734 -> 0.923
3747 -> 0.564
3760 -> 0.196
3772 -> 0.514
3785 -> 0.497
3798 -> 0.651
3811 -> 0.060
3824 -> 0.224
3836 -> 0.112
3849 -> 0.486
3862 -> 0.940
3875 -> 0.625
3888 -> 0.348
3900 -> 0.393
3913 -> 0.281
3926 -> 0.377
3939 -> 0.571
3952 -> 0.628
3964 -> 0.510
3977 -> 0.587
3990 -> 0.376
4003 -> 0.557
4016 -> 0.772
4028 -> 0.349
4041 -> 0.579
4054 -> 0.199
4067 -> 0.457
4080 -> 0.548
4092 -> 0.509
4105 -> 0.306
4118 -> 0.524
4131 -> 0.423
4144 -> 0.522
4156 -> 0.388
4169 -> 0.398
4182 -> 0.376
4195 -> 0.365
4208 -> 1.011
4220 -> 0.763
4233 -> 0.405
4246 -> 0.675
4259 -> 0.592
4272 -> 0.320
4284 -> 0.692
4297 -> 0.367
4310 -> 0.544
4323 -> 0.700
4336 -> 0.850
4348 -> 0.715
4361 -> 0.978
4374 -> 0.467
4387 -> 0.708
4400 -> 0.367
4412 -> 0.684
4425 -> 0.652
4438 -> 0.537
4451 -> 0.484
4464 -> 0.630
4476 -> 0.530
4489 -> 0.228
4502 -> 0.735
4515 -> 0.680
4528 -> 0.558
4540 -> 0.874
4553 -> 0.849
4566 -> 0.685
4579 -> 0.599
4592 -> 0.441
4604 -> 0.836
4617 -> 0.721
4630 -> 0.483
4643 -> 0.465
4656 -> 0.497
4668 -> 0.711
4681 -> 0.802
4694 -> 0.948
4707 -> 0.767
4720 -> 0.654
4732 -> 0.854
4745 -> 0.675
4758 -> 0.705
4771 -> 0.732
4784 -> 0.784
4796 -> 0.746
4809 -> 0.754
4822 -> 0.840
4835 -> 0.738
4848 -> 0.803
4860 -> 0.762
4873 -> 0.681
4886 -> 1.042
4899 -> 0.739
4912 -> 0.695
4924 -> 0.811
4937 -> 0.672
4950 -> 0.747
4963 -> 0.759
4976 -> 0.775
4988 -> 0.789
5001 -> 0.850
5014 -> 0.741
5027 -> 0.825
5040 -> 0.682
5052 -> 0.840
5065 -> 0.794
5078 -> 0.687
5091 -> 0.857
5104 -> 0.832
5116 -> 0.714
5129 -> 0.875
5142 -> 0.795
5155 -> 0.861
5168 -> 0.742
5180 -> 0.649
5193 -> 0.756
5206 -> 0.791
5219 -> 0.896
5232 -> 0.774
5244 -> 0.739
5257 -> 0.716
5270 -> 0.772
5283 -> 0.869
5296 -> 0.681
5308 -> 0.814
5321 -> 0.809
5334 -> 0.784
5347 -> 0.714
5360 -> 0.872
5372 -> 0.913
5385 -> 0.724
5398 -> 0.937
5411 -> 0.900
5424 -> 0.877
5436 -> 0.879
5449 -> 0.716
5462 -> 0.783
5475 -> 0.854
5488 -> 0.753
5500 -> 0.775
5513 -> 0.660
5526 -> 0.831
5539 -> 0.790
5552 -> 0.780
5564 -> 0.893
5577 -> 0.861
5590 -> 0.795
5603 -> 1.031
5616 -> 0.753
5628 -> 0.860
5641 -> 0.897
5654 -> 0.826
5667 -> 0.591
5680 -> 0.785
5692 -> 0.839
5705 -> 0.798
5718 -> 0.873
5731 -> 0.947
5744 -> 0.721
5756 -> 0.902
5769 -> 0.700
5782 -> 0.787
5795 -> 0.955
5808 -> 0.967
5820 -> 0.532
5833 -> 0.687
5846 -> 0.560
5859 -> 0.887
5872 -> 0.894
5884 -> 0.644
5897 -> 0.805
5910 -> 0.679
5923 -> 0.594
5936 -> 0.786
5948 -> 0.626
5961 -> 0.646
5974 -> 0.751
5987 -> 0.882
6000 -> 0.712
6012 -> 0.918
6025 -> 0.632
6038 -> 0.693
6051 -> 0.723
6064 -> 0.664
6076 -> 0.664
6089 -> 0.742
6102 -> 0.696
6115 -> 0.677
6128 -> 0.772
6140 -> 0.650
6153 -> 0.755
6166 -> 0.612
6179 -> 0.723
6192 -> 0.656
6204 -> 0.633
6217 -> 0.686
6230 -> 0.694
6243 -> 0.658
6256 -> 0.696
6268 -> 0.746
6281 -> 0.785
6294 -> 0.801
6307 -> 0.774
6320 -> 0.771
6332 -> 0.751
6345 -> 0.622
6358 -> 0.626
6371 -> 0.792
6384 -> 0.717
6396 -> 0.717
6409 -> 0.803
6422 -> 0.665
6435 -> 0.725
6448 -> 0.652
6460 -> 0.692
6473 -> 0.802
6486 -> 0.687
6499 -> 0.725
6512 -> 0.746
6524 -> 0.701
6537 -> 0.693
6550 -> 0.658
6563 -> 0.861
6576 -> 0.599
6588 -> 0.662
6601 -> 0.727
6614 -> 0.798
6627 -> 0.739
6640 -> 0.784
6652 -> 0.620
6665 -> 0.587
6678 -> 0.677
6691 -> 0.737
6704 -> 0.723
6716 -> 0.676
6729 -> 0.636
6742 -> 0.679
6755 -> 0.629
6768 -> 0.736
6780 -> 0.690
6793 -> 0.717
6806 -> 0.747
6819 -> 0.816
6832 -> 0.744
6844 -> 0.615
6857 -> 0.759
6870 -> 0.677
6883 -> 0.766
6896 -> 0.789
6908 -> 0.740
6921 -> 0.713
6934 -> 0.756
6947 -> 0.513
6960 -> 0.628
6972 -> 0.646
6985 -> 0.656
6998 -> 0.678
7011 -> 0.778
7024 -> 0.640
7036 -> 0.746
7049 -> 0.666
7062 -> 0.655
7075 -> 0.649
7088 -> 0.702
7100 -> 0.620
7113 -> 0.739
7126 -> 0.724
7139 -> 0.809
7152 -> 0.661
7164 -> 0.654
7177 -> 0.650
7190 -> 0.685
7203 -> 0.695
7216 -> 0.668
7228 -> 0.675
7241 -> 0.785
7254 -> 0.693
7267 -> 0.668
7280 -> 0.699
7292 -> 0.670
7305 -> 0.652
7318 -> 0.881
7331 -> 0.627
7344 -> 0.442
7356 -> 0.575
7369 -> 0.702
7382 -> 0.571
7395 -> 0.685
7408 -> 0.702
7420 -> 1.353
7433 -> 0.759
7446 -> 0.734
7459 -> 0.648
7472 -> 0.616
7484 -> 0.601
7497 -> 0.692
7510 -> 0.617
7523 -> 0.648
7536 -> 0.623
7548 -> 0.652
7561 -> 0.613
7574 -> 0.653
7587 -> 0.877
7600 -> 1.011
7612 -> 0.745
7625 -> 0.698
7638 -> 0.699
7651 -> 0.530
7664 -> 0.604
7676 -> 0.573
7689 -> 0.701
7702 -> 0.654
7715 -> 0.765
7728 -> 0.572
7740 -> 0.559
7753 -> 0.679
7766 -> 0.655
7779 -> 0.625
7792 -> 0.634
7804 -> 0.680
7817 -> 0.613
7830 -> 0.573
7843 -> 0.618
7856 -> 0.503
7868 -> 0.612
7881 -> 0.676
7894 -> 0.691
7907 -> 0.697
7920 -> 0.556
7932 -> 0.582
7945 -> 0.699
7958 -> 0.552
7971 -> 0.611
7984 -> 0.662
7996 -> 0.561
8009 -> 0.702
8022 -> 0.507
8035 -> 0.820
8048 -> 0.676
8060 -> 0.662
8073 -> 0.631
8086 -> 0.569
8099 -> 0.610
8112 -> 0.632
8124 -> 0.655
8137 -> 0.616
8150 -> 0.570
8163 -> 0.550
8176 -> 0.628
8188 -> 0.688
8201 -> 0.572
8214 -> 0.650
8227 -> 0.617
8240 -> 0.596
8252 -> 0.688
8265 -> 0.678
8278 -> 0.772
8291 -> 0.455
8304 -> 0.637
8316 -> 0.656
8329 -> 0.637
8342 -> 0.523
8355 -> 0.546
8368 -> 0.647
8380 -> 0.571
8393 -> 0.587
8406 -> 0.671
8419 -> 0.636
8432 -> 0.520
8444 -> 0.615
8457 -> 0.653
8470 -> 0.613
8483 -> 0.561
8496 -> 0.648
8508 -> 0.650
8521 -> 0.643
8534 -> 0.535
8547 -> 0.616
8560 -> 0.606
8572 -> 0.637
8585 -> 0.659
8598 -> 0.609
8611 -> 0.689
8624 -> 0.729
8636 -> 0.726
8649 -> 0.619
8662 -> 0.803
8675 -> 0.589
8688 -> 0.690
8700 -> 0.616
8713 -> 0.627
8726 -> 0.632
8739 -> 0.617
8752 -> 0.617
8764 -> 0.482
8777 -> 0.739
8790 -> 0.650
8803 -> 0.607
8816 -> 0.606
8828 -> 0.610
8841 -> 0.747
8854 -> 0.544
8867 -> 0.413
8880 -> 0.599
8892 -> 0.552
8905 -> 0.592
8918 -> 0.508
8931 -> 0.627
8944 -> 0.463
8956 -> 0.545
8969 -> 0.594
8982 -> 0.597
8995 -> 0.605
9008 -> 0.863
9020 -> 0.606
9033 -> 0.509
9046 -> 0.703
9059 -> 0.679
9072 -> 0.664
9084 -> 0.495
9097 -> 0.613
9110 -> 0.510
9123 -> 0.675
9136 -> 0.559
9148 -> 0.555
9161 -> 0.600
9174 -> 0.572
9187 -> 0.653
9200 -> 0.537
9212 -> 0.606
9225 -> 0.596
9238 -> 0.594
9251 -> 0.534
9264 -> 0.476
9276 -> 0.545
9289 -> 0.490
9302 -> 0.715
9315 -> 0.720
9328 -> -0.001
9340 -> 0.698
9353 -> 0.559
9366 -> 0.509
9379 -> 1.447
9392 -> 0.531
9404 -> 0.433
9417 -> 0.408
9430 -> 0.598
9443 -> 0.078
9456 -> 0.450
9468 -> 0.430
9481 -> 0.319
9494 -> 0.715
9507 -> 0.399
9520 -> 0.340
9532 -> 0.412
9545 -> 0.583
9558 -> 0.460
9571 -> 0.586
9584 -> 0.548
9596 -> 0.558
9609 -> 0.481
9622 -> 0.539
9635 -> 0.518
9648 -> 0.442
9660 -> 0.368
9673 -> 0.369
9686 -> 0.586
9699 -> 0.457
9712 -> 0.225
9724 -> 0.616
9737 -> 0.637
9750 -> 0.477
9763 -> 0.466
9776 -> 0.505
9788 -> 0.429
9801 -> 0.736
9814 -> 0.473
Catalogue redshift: 0.130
